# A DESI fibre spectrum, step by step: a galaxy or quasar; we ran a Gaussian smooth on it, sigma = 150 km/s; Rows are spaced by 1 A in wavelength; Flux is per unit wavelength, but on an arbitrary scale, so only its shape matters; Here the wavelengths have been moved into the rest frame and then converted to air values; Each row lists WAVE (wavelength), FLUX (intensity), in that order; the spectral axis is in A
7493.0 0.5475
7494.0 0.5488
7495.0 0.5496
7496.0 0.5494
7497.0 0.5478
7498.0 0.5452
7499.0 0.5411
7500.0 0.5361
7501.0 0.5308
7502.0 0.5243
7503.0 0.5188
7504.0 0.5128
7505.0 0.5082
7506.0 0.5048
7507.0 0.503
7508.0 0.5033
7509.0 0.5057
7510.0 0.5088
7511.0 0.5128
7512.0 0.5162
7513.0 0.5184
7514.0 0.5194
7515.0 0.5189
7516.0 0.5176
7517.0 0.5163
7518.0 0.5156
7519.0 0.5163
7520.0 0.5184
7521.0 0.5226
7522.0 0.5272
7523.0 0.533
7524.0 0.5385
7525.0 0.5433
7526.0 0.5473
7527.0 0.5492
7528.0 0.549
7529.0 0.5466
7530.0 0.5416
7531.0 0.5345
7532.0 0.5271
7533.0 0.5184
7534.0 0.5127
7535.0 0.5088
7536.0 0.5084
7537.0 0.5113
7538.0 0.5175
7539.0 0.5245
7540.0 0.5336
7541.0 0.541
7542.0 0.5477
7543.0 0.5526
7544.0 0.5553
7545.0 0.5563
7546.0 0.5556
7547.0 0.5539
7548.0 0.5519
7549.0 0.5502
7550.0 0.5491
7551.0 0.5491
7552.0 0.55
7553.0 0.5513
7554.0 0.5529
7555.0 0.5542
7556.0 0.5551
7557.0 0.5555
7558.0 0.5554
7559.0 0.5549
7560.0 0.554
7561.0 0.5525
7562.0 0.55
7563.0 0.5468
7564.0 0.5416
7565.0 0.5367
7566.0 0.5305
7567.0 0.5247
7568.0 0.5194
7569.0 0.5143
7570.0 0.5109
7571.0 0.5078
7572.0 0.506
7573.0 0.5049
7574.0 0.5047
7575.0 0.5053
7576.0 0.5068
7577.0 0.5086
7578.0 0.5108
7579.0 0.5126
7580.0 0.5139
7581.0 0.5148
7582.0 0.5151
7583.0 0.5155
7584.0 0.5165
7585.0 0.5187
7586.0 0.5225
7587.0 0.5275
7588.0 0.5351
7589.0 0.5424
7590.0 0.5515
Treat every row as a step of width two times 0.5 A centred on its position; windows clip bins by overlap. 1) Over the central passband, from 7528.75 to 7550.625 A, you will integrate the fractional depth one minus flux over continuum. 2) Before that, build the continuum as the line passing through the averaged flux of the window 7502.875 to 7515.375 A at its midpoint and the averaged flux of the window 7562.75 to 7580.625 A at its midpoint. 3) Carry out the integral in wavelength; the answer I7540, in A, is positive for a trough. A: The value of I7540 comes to -1.0 A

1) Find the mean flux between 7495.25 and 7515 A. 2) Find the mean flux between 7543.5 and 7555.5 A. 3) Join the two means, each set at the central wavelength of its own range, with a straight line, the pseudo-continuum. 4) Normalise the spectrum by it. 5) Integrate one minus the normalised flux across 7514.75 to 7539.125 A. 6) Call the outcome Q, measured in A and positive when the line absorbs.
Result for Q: 0.5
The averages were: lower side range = 0.522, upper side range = 0.552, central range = 0.527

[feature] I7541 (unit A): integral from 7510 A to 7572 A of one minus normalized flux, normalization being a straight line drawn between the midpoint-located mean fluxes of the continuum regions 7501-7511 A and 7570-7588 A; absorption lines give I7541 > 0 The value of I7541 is -2.74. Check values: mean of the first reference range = 0.511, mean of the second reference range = 0.513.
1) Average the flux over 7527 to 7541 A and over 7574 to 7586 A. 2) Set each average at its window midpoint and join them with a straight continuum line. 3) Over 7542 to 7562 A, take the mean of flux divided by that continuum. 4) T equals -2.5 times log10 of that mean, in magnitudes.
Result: -0.06 mag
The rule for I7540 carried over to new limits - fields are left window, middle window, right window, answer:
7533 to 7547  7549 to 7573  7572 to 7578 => -1.0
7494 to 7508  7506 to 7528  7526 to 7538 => 0.3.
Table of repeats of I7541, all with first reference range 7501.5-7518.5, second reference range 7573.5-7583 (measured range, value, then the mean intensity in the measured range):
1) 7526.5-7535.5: -0.3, 0.532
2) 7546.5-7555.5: -0.7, 0.551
